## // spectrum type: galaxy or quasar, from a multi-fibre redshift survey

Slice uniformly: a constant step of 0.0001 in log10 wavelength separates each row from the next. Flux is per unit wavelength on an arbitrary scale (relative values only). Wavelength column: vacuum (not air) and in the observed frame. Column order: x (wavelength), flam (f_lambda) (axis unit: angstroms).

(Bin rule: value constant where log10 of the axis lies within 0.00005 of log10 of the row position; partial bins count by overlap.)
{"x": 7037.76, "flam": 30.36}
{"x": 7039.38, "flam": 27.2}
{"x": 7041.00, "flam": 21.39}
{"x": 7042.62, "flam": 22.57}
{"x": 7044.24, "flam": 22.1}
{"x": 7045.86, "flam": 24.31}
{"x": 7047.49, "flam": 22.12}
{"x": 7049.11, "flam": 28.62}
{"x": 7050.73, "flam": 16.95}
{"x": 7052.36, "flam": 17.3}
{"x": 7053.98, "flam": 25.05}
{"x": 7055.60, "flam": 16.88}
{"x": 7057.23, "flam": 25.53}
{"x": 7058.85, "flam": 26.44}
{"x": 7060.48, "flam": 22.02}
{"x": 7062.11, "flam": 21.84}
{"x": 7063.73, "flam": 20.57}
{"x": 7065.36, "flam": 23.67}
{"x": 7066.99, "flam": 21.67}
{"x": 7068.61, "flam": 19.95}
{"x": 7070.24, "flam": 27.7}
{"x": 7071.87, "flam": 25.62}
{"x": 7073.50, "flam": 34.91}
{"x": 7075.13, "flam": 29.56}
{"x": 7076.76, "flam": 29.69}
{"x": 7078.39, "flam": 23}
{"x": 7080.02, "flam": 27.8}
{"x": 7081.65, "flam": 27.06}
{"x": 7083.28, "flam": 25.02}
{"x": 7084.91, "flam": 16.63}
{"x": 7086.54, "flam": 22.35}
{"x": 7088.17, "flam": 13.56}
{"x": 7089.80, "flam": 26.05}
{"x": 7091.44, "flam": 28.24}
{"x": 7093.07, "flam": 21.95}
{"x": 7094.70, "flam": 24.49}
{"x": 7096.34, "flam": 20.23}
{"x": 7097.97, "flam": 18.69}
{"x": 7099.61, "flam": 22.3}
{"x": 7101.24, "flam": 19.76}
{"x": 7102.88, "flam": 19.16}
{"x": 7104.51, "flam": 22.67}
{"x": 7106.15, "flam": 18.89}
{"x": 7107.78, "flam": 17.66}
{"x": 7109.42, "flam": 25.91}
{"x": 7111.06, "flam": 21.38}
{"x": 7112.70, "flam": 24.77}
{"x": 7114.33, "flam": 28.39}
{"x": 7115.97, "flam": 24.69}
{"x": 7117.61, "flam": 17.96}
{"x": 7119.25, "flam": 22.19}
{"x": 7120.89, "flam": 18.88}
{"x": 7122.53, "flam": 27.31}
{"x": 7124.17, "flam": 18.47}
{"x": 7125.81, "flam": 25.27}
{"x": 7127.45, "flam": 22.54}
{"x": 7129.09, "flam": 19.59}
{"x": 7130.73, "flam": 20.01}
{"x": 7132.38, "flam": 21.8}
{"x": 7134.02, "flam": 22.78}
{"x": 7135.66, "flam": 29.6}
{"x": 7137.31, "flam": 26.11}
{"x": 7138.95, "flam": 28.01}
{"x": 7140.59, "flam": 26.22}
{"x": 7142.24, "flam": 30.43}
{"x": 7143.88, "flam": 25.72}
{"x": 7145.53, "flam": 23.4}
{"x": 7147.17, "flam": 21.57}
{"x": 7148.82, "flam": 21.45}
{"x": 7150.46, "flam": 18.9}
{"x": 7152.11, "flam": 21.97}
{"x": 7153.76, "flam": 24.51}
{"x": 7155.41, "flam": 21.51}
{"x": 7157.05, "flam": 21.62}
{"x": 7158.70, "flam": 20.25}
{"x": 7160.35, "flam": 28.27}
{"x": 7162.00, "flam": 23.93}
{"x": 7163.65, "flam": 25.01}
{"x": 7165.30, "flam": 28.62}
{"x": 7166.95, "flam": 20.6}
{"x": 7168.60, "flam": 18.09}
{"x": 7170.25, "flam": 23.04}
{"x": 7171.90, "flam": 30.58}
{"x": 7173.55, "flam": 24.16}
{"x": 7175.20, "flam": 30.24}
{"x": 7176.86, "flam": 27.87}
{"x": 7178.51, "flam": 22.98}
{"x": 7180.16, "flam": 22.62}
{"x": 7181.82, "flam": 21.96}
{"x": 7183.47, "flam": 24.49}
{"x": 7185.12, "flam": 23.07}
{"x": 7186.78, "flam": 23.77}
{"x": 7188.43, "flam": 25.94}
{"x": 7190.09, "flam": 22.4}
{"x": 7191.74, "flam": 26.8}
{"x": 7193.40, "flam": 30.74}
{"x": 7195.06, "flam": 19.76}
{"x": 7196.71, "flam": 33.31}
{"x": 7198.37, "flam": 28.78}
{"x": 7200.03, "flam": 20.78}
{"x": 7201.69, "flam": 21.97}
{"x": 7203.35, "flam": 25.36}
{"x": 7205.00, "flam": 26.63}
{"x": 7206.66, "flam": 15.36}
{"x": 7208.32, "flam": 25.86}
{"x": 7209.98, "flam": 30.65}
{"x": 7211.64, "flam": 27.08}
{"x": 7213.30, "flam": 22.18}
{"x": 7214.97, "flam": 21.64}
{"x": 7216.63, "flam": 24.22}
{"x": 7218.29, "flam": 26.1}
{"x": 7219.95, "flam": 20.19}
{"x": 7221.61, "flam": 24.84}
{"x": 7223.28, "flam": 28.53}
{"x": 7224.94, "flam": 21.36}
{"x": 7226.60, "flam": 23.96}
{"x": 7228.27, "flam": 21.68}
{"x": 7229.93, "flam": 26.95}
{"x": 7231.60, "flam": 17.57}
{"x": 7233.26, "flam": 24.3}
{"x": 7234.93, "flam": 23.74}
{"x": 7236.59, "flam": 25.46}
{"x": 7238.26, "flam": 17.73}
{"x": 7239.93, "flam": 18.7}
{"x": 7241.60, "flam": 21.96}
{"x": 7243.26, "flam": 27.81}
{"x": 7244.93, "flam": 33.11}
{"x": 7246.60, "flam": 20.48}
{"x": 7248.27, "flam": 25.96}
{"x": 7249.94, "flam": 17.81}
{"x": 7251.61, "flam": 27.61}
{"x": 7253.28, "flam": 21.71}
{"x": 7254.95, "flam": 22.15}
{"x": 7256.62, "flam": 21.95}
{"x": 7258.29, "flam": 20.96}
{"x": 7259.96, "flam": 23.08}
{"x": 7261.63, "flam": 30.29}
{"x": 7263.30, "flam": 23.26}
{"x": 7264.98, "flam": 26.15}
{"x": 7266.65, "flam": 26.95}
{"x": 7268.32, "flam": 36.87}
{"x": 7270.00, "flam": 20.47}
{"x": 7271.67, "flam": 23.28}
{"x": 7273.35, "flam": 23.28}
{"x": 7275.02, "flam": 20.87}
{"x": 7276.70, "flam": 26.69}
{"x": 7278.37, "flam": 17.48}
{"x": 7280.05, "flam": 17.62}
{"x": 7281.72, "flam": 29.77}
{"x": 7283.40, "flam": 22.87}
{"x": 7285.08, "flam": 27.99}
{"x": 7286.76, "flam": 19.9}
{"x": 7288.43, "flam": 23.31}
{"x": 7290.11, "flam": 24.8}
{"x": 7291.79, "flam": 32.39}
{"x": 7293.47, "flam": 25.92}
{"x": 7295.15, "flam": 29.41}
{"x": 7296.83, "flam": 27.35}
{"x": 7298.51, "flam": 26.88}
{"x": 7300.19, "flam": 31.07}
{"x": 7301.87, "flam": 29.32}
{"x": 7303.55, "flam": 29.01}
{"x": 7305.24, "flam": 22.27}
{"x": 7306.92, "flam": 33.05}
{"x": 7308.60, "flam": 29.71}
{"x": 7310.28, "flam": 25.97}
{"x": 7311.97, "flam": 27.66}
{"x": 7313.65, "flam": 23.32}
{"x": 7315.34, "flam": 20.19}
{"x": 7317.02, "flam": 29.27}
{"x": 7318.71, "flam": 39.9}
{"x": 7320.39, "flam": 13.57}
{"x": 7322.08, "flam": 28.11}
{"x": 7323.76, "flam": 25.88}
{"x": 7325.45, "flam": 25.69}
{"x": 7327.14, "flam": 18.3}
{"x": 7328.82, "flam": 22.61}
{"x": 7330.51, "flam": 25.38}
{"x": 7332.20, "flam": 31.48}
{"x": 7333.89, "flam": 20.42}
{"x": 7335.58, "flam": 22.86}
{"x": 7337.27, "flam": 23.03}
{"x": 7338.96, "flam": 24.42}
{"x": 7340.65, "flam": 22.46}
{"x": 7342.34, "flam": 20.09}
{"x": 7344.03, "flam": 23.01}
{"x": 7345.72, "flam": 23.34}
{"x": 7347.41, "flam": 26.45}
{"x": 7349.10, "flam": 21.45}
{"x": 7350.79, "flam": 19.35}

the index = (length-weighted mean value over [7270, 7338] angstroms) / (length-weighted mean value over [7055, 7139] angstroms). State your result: 1.10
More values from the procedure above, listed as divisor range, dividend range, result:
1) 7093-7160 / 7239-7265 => 1.05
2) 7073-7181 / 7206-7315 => 1.05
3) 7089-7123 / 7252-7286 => 1.08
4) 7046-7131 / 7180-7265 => 1.05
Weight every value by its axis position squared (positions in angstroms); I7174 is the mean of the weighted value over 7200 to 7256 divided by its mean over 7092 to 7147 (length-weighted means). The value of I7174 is 1.06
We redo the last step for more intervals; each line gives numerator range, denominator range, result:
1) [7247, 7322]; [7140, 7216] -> 1.07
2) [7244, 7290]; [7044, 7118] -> 1.10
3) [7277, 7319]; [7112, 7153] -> 1.18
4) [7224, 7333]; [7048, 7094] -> 1.11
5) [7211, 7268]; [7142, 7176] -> 1.02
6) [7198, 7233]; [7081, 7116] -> 1.11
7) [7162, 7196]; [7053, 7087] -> 1.04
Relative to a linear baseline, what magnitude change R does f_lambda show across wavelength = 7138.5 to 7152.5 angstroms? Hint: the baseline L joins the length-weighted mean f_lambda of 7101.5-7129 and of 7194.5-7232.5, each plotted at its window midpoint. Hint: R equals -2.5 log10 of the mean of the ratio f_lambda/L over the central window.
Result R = -0.07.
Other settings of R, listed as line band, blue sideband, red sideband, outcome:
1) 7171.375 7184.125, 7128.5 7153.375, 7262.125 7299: -0.06 mag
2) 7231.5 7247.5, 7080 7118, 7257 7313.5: 0.07 mag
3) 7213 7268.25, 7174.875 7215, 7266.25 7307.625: 0.07 mag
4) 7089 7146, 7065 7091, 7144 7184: 0.05 mag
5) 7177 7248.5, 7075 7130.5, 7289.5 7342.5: 0.01 mag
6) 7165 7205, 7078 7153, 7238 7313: -0.05 mag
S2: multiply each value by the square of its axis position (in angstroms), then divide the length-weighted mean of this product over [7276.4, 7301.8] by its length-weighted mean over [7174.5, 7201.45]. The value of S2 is 1.0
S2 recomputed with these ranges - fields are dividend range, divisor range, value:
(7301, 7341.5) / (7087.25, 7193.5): 1.15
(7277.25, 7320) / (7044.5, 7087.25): 1.18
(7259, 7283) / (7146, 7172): 1.11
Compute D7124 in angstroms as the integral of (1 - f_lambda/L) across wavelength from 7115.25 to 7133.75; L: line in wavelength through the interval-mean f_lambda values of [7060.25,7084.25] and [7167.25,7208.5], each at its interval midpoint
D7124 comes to 2.4 angstroms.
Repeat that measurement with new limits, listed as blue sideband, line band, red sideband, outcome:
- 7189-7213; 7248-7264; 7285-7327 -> 1.6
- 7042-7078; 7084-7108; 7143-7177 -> 2.9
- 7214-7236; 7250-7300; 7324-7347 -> -2.9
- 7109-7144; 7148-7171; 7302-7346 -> 1.4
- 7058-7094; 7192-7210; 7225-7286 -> -0.9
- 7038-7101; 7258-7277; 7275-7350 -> -0.3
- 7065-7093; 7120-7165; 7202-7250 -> 1.4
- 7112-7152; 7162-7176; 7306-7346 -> -0.7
